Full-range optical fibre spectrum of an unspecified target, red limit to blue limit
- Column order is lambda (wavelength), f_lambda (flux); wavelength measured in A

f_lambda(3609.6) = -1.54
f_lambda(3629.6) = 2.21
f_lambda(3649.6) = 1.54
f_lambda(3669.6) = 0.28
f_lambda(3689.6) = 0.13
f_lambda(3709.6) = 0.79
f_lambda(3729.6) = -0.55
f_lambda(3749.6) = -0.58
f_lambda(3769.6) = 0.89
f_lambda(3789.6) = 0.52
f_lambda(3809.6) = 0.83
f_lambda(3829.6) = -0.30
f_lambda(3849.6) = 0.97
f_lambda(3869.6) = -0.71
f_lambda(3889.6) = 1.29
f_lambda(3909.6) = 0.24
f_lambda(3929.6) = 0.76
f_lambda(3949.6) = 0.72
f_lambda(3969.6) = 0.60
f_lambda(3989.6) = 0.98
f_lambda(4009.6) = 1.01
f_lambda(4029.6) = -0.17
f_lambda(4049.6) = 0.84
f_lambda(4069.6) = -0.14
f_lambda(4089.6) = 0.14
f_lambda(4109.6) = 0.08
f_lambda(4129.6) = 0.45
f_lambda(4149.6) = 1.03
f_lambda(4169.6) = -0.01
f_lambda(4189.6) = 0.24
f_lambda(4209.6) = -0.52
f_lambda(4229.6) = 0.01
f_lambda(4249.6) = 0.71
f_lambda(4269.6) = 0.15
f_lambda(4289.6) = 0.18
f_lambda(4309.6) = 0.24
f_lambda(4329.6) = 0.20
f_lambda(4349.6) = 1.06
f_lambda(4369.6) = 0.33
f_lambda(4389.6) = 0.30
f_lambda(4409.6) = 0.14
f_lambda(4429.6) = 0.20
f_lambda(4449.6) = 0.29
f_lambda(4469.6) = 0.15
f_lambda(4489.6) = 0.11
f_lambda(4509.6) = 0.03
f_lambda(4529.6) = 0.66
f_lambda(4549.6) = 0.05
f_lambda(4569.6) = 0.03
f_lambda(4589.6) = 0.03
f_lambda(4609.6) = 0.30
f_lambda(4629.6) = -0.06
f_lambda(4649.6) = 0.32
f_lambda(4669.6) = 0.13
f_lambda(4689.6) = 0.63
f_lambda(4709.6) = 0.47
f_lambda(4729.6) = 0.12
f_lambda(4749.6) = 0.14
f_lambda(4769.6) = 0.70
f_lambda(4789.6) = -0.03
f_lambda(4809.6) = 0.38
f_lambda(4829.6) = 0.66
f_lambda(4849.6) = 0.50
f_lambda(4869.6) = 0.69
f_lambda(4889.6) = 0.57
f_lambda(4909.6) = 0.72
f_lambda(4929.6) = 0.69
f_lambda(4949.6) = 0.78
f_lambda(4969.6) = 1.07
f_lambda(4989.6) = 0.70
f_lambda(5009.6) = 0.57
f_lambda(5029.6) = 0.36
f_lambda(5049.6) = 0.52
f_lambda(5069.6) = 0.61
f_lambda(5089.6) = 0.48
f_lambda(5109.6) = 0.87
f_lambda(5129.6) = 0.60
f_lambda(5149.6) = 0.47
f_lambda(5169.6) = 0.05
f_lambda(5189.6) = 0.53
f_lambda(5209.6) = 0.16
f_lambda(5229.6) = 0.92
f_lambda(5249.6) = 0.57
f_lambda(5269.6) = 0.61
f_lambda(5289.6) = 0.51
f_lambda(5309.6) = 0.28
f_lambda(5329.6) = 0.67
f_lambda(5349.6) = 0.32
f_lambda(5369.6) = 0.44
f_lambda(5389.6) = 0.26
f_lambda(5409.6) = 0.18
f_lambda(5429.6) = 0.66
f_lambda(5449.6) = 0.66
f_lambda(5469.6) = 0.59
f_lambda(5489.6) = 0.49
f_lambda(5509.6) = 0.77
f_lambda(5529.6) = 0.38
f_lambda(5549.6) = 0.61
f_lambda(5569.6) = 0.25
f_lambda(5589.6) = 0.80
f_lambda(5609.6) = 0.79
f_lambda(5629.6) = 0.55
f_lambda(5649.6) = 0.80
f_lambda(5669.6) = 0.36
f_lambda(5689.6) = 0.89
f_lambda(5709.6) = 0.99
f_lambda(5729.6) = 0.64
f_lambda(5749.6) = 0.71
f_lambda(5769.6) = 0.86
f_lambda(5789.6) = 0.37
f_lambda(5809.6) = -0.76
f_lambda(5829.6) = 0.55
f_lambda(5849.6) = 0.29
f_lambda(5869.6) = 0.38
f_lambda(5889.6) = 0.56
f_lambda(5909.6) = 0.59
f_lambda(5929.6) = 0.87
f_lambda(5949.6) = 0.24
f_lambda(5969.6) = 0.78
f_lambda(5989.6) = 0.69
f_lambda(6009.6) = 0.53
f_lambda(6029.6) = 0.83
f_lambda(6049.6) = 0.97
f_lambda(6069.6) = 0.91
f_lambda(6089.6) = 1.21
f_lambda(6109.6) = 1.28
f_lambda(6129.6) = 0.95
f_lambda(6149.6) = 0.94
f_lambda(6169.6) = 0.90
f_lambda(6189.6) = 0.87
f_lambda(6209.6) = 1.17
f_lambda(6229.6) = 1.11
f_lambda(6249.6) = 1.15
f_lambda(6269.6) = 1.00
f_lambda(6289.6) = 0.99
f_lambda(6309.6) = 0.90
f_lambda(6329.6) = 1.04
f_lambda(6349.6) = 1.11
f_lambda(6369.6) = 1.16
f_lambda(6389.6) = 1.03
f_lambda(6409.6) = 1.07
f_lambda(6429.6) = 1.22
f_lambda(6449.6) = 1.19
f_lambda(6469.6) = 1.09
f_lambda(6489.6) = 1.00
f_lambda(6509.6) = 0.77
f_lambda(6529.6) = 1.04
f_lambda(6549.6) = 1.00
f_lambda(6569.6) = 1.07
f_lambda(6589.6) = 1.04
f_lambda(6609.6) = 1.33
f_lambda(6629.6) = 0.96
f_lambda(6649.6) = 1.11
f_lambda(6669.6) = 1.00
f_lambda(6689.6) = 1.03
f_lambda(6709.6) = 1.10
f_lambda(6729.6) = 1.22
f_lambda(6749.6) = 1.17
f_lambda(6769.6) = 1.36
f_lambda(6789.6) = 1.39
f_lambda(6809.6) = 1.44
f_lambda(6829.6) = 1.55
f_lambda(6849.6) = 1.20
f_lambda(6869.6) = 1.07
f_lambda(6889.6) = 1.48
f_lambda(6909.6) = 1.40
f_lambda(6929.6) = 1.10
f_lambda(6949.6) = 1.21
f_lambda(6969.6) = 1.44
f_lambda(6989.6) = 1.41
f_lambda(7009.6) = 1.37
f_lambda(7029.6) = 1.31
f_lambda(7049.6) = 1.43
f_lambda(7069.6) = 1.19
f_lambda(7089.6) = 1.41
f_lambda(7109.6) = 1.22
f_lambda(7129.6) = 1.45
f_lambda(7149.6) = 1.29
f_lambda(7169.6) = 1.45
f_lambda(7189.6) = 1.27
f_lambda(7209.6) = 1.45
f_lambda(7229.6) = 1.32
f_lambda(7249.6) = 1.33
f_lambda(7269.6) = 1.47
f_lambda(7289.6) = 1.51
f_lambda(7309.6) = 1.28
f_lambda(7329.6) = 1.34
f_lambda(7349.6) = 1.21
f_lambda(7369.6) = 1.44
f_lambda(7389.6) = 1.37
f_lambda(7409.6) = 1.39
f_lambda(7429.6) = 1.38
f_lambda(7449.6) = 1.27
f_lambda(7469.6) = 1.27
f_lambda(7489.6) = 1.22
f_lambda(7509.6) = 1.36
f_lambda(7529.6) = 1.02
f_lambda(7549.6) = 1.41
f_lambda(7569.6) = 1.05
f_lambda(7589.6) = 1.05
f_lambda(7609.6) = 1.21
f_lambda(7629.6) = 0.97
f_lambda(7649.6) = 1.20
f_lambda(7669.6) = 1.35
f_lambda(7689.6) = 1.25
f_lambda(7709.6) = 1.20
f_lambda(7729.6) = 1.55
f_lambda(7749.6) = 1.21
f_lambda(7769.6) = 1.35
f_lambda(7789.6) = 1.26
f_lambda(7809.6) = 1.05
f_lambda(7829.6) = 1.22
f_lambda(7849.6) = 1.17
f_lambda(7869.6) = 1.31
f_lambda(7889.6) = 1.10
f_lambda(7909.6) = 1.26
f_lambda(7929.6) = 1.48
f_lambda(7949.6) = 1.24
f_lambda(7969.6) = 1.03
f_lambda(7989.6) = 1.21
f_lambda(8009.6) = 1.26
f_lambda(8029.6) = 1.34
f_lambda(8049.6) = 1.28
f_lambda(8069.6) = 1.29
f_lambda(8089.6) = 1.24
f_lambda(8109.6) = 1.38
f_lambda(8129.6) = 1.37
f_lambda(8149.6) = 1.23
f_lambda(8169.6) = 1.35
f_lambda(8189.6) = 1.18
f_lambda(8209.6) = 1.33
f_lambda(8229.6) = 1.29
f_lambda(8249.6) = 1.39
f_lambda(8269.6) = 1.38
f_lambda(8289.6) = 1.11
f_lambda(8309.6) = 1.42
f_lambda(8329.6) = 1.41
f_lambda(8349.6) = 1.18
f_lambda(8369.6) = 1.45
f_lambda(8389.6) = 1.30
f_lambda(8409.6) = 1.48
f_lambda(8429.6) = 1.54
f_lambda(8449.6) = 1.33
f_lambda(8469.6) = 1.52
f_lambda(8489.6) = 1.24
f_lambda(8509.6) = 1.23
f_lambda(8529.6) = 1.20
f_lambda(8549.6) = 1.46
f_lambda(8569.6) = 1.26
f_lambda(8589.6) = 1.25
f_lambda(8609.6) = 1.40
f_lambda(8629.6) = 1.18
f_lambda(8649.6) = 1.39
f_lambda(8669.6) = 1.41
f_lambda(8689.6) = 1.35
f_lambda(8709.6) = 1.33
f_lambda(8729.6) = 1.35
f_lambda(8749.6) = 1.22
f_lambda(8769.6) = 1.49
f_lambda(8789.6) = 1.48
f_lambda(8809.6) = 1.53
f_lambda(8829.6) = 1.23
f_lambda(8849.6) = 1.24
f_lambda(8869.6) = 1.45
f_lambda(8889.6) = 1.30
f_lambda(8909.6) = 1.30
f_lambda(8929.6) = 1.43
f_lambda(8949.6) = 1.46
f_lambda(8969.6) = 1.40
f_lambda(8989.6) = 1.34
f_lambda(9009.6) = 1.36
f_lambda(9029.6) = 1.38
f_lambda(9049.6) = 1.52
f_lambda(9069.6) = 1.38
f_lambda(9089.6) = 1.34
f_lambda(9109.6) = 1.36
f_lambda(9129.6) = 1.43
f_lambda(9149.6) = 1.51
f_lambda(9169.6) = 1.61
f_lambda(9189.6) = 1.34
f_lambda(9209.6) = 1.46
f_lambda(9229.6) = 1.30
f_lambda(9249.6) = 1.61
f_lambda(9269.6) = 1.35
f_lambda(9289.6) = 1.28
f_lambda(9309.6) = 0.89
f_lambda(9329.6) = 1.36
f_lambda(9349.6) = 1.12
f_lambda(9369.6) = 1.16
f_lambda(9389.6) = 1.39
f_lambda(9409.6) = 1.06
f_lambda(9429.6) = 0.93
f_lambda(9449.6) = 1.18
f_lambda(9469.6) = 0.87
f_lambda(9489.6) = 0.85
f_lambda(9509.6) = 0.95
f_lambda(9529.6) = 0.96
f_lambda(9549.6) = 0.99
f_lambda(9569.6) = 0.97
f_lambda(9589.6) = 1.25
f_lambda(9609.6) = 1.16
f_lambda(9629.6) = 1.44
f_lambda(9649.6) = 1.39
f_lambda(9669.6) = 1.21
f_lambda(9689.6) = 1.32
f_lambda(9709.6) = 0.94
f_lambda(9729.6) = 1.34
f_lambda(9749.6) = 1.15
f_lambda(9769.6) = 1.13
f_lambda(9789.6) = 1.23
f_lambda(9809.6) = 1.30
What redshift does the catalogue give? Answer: 0.51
